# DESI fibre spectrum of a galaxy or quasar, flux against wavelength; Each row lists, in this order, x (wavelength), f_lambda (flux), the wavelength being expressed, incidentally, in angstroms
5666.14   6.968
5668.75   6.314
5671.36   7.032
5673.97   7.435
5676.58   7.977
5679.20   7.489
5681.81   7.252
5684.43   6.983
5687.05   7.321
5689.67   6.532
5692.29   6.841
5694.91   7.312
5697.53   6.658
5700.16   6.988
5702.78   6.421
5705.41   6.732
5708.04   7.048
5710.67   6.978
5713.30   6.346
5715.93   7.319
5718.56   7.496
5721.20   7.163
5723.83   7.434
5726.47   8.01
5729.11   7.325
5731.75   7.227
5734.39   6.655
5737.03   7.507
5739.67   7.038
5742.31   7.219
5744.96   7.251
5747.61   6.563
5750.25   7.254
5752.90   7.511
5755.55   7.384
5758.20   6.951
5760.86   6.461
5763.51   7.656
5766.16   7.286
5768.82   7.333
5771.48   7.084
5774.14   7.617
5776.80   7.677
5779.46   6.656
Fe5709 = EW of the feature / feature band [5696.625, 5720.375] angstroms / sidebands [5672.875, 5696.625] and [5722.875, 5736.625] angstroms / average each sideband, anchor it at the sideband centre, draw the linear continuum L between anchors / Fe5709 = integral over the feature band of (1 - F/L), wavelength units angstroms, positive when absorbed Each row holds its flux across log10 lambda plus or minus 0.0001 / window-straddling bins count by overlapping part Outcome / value 1.27 angstroms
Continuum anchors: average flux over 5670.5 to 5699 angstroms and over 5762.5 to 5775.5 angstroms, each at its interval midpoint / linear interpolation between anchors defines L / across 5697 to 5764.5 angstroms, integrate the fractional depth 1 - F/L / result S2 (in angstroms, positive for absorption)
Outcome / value 1.7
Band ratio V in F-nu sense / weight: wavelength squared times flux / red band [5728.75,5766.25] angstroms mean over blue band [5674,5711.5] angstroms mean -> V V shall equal 1.0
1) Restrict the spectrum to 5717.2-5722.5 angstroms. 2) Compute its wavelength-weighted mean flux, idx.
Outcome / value 7.33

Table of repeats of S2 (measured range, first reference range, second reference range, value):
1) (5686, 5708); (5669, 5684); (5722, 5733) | 1.6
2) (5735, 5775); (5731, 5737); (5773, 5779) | 0.4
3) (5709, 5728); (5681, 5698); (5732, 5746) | -0.4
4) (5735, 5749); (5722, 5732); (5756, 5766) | 0.4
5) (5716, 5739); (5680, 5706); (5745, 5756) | -0.9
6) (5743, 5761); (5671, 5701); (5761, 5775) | 0.4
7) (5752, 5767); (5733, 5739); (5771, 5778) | 0.3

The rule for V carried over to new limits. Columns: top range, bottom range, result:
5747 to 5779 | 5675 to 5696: 1.03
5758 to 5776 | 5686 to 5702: 1.07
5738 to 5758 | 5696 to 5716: 1.07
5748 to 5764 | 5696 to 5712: 1.07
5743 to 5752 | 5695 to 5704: 1.06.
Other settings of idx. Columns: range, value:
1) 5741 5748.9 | 7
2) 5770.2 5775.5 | 7.35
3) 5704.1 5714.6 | 6.78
